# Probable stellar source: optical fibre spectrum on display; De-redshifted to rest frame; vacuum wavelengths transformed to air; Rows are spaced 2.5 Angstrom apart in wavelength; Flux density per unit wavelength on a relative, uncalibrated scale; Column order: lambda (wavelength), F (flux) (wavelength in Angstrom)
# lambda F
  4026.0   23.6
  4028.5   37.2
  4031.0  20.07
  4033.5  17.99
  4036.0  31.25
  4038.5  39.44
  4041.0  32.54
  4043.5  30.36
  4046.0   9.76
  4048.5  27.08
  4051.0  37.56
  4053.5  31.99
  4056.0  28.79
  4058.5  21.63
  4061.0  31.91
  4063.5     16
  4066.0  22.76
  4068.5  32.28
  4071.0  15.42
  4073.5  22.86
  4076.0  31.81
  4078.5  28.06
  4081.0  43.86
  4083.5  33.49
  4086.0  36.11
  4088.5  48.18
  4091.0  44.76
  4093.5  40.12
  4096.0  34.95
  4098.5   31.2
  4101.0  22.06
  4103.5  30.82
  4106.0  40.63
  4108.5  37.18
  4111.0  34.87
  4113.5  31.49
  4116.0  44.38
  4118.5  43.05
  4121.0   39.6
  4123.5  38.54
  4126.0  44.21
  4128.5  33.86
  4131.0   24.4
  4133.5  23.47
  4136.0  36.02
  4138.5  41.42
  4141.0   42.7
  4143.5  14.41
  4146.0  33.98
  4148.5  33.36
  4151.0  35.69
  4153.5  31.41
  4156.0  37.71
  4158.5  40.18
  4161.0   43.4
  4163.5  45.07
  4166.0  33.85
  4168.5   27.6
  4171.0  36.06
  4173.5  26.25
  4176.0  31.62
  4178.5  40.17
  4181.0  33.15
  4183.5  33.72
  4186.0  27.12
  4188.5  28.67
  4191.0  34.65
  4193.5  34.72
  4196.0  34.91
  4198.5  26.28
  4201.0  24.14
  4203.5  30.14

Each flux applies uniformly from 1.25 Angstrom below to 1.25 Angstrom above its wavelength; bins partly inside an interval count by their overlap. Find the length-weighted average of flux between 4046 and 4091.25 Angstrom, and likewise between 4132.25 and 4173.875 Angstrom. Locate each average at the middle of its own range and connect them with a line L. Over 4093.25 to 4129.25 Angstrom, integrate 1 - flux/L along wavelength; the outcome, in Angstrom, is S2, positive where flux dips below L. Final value -4.7 Angstrom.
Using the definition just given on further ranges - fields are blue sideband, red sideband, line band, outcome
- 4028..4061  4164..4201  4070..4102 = -4.6 Angstrom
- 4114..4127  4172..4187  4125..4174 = 3.1 Angstrom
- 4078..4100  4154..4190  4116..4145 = 1.0 Angstrom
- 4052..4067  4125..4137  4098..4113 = -1.5 Angstrom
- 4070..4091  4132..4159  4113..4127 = -3.0 Angstrom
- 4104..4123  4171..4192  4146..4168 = -1.7 Angstrom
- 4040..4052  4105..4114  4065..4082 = 1.8 Angstrom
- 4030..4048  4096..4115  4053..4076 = 2.9 Angstrom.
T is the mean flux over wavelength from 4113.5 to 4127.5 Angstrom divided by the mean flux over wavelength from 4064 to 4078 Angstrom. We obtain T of 1.65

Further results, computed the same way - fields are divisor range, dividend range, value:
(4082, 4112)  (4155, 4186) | 0.98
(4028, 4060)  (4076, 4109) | 1.29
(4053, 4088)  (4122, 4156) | 1.17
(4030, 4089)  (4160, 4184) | 1.23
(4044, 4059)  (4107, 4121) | 1.44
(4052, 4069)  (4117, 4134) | 1.36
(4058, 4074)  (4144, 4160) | 1.48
